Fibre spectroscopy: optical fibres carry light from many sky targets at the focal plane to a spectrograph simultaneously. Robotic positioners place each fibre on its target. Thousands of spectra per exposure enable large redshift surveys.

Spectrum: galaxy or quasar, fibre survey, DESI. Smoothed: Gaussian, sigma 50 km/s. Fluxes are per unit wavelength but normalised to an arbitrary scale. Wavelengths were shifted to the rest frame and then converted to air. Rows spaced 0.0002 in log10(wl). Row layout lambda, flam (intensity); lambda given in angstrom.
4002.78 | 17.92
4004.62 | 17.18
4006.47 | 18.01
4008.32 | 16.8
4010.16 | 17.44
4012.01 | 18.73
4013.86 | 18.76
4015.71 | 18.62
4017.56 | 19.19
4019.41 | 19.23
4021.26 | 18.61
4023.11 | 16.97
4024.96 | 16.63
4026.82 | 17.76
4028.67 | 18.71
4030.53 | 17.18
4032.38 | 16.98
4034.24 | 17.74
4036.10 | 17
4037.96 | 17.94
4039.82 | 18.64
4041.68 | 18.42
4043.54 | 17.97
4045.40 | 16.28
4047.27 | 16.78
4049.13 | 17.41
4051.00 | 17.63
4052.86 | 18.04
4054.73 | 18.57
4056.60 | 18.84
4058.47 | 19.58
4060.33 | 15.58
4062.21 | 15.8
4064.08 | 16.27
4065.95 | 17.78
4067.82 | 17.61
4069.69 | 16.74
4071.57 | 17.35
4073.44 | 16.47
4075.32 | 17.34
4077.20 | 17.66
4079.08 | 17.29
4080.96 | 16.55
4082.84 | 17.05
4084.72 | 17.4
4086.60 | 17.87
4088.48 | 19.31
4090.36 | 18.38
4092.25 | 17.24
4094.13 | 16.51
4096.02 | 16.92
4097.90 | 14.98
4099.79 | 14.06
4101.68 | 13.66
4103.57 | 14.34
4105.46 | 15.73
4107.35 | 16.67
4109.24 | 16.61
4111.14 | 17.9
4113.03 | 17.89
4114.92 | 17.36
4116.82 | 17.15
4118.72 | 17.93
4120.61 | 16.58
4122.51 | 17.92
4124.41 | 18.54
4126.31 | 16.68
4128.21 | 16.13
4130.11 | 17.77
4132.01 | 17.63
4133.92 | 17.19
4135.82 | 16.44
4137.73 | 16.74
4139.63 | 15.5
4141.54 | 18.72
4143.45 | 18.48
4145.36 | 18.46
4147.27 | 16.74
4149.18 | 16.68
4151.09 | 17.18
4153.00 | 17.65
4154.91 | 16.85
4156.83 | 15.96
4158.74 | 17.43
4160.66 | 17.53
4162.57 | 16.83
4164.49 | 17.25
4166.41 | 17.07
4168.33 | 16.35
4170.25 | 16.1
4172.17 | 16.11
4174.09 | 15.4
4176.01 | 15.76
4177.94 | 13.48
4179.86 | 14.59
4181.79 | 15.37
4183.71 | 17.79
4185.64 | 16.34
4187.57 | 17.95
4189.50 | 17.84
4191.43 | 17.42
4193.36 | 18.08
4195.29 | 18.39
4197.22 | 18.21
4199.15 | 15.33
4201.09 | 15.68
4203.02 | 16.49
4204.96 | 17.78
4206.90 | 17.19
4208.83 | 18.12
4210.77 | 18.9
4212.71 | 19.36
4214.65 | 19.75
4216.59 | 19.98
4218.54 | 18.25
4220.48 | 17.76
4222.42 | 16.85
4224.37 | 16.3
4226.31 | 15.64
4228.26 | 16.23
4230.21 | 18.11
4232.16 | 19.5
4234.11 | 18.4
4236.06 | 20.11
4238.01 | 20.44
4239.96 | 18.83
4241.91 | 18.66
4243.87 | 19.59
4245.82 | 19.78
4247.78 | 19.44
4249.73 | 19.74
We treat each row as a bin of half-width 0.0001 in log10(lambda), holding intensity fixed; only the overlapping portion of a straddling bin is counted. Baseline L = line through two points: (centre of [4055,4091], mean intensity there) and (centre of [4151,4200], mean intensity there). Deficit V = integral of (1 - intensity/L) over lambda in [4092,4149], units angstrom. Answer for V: 0.9 angstrom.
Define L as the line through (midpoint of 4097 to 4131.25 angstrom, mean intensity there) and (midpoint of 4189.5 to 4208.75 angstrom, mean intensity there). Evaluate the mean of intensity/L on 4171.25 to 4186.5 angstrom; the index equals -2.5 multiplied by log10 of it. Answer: 0.10 mag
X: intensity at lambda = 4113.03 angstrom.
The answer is 17.89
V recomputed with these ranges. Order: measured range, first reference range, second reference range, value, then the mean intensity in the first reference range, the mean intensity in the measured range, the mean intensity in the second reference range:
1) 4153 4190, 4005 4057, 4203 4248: 3.70 angstrom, 17.9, 16.4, 18.4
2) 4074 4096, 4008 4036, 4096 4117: -1.26 angstrom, 18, 17.5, 16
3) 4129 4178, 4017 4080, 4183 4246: 2.68 angstrom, 17.6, 16.9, 18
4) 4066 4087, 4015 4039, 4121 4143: 0.42 angstrom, 17.9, 17.2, 17.2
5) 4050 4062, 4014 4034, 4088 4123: -0.29 angstrom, 18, 17.9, 16.6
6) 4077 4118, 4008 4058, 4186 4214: 2.44 angstrom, 17.9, 16.7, 17.6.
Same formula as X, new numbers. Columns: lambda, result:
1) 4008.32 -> 16.8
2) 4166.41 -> 17.07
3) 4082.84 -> 17.05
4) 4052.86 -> 18.04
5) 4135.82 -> 16.44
